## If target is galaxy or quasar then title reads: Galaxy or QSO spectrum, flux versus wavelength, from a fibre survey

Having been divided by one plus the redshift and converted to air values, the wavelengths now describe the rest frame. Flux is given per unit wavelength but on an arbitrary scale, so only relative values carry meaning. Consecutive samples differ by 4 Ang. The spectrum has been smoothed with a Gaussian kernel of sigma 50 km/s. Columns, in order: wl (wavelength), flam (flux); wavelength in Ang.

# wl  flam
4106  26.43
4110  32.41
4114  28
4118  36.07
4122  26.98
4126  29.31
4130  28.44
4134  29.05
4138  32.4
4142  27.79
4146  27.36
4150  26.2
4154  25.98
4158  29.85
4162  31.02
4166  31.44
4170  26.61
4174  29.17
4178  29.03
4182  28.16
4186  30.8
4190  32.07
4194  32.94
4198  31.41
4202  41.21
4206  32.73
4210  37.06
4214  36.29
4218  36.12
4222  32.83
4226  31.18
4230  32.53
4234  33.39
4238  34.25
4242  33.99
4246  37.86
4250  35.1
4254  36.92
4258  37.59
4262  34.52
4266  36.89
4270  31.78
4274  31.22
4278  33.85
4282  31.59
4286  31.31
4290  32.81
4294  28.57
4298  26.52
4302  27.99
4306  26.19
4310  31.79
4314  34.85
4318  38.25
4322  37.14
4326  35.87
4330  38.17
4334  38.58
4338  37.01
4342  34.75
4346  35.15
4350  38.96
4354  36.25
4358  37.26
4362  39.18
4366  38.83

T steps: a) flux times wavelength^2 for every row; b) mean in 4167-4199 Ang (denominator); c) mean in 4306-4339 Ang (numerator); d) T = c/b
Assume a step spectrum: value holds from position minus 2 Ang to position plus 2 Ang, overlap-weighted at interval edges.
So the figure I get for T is 1.3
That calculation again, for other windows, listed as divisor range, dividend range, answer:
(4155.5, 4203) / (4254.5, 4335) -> 1.14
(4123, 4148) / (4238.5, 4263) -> 1.31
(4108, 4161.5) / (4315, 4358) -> 1.39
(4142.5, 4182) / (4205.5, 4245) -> 1.24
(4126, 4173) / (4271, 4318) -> 1.15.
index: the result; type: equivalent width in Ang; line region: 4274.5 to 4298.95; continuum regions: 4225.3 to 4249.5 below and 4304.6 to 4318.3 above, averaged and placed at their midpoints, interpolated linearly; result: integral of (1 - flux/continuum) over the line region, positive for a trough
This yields 1.5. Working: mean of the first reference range 34.1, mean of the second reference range 32.4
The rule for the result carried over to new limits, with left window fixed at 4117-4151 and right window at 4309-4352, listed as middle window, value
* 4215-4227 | -0.5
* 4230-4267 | -2.2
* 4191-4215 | -2.5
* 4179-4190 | 0.4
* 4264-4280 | 0.4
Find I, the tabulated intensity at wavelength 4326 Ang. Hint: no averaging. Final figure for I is 35.87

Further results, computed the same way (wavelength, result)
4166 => 31.44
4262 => 34.52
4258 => 37.59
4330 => 38.17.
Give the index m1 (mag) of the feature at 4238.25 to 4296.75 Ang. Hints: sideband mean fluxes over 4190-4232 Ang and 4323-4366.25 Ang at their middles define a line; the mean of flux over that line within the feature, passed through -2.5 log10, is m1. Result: 0.05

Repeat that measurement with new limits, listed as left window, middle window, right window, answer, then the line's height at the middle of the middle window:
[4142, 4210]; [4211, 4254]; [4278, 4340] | -0.10 mag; 31.6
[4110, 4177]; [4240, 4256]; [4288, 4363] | -0.12 mag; 32.2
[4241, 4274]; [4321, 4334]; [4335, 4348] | -0.04 mag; 35.8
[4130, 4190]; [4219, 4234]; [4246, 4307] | -0.06 mag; 31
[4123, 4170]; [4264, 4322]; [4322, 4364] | 0.10 mag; 35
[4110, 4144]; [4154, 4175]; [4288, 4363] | 0.05 mag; 30.8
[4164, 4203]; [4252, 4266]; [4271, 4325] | -0.16 mag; 31.5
